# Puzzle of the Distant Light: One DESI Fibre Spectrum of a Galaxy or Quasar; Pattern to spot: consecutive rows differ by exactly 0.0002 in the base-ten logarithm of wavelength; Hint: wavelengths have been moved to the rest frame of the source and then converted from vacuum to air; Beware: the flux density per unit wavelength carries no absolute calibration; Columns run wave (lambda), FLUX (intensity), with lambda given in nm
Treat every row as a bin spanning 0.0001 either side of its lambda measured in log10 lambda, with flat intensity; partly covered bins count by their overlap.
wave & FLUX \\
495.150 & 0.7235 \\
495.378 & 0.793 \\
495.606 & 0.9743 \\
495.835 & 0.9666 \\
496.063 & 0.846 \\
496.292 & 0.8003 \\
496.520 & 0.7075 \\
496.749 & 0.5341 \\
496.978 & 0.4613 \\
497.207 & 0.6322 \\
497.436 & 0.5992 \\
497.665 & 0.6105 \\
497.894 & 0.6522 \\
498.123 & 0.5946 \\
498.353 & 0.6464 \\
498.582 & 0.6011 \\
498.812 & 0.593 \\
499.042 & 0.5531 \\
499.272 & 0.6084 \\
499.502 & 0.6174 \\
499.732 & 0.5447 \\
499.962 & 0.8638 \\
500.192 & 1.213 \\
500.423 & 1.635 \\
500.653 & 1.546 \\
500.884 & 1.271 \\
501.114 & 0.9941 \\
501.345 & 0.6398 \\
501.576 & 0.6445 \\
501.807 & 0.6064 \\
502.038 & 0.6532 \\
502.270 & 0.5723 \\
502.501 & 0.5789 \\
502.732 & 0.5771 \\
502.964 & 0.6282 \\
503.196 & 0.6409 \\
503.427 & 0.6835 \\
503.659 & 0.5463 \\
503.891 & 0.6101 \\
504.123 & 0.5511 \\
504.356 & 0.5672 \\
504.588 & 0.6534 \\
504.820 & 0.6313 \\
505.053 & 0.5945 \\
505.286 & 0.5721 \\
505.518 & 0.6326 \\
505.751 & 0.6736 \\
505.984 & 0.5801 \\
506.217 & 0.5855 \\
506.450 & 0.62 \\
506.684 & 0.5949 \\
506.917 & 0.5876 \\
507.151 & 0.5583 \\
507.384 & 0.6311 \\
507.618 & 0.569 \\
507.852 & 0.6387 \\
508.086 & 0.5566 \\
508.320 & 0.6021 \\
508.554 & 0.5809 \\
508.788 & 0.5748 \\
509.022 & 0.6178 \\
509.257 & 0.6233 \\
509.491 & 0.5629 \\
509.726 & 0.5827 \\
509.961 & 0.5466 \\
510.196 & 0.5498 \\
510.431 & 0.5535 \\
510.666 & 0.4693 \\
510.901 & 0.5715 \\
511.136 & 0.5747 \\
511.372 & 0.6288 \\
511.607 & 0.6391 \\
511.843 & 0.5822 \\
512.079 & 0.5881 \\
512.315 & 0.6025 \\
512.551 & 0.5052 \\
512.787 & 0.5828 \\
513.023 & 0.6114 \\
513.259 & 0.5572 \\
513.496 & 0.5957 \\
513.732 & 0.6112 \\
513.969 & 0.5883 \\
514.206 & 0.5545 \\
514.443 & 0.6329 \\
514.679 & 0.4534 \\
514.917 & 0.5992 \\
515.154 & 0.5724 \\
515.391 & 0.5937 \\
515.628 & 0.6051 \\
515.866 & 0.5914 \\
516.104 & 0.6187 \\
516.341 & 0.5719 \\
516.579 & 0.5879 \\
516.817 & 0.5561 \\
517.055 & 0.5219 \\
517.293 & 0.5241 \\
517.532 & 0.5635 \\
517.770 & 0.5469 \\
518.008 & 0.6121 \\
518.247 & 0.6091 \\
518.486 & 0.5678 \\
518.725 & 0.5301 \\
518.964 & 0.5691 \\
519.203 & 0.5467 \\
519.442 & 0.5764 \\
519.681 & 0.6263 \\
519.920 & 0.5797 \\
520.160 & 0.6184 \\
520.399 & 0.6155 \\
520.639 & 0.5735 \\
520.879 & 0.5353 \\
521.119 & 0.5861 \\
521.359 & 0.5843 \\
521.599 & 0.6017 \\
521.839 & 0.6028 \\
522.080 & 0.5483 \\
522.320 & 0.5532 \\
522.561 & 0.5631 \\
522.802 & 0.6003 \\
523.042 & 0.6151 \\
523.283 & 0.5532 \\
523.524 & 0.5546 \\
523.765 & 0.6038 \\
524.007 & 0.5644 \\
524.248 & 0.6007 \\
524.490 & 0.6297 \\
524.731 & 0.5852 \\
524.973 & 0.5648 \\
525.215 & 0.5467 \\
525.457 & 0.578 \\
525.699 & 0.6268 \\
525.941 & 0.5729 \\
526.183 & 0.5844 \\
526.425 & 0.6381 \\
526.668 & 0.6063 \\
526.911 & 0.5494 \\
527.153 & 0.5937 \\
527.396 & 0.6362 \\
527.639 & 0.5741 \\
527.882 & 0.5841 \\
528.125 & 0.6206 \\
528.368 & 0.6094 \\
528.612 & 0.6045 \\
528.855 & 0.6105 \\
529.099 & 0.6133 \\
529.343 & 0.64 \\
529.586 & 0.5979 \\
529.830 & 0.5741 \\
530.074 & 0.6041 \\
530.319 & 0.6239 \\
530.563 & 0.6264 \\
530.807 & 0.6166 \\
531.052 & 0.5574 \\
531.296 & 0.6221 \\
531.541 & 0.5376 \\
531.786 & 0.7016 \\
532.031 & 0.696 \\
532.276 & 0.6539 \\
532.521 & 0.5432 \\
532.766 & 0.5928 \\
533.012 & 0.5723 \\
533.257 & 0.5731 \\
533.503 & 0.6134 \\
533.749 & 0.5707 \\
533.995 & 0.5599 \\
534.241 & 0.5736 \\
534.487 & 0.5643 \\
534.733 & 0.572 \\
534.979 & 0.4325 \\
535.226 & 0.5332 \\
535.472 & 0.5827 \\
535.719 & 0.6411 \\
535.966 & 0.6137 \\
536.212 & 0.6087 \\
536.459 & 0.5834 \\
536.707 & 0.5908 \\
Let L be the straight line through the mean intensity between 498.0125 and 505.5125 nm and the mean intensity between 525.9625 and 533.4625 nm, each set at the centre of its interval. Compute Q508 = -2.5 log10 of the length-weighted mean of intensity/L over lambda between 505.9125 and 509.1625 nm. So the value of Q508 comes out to 0.18 mag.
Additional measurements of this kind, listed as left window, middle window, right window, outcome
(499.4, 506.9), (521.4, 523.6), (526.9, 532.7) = 0.11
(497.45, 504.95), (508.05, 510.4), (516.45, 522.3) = 0.14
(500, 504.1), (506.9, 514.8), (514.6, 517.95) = 0.14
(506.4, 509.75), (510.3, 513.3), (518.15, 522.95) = 0.03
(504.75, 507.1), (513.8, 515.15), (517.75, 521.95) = 0.04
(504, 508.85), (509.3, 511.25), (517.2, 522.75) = 0.07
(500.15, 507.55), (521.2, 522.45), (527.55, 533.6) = 0.11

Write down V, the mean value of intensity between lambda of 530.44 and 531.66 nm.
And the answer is 0.592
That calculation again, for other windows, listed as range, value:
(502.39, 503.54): 0.622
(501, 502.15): 0.707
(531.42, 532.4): 0.647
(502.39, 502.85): 0.578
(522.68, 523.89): 0.585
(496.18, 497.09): 0.626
